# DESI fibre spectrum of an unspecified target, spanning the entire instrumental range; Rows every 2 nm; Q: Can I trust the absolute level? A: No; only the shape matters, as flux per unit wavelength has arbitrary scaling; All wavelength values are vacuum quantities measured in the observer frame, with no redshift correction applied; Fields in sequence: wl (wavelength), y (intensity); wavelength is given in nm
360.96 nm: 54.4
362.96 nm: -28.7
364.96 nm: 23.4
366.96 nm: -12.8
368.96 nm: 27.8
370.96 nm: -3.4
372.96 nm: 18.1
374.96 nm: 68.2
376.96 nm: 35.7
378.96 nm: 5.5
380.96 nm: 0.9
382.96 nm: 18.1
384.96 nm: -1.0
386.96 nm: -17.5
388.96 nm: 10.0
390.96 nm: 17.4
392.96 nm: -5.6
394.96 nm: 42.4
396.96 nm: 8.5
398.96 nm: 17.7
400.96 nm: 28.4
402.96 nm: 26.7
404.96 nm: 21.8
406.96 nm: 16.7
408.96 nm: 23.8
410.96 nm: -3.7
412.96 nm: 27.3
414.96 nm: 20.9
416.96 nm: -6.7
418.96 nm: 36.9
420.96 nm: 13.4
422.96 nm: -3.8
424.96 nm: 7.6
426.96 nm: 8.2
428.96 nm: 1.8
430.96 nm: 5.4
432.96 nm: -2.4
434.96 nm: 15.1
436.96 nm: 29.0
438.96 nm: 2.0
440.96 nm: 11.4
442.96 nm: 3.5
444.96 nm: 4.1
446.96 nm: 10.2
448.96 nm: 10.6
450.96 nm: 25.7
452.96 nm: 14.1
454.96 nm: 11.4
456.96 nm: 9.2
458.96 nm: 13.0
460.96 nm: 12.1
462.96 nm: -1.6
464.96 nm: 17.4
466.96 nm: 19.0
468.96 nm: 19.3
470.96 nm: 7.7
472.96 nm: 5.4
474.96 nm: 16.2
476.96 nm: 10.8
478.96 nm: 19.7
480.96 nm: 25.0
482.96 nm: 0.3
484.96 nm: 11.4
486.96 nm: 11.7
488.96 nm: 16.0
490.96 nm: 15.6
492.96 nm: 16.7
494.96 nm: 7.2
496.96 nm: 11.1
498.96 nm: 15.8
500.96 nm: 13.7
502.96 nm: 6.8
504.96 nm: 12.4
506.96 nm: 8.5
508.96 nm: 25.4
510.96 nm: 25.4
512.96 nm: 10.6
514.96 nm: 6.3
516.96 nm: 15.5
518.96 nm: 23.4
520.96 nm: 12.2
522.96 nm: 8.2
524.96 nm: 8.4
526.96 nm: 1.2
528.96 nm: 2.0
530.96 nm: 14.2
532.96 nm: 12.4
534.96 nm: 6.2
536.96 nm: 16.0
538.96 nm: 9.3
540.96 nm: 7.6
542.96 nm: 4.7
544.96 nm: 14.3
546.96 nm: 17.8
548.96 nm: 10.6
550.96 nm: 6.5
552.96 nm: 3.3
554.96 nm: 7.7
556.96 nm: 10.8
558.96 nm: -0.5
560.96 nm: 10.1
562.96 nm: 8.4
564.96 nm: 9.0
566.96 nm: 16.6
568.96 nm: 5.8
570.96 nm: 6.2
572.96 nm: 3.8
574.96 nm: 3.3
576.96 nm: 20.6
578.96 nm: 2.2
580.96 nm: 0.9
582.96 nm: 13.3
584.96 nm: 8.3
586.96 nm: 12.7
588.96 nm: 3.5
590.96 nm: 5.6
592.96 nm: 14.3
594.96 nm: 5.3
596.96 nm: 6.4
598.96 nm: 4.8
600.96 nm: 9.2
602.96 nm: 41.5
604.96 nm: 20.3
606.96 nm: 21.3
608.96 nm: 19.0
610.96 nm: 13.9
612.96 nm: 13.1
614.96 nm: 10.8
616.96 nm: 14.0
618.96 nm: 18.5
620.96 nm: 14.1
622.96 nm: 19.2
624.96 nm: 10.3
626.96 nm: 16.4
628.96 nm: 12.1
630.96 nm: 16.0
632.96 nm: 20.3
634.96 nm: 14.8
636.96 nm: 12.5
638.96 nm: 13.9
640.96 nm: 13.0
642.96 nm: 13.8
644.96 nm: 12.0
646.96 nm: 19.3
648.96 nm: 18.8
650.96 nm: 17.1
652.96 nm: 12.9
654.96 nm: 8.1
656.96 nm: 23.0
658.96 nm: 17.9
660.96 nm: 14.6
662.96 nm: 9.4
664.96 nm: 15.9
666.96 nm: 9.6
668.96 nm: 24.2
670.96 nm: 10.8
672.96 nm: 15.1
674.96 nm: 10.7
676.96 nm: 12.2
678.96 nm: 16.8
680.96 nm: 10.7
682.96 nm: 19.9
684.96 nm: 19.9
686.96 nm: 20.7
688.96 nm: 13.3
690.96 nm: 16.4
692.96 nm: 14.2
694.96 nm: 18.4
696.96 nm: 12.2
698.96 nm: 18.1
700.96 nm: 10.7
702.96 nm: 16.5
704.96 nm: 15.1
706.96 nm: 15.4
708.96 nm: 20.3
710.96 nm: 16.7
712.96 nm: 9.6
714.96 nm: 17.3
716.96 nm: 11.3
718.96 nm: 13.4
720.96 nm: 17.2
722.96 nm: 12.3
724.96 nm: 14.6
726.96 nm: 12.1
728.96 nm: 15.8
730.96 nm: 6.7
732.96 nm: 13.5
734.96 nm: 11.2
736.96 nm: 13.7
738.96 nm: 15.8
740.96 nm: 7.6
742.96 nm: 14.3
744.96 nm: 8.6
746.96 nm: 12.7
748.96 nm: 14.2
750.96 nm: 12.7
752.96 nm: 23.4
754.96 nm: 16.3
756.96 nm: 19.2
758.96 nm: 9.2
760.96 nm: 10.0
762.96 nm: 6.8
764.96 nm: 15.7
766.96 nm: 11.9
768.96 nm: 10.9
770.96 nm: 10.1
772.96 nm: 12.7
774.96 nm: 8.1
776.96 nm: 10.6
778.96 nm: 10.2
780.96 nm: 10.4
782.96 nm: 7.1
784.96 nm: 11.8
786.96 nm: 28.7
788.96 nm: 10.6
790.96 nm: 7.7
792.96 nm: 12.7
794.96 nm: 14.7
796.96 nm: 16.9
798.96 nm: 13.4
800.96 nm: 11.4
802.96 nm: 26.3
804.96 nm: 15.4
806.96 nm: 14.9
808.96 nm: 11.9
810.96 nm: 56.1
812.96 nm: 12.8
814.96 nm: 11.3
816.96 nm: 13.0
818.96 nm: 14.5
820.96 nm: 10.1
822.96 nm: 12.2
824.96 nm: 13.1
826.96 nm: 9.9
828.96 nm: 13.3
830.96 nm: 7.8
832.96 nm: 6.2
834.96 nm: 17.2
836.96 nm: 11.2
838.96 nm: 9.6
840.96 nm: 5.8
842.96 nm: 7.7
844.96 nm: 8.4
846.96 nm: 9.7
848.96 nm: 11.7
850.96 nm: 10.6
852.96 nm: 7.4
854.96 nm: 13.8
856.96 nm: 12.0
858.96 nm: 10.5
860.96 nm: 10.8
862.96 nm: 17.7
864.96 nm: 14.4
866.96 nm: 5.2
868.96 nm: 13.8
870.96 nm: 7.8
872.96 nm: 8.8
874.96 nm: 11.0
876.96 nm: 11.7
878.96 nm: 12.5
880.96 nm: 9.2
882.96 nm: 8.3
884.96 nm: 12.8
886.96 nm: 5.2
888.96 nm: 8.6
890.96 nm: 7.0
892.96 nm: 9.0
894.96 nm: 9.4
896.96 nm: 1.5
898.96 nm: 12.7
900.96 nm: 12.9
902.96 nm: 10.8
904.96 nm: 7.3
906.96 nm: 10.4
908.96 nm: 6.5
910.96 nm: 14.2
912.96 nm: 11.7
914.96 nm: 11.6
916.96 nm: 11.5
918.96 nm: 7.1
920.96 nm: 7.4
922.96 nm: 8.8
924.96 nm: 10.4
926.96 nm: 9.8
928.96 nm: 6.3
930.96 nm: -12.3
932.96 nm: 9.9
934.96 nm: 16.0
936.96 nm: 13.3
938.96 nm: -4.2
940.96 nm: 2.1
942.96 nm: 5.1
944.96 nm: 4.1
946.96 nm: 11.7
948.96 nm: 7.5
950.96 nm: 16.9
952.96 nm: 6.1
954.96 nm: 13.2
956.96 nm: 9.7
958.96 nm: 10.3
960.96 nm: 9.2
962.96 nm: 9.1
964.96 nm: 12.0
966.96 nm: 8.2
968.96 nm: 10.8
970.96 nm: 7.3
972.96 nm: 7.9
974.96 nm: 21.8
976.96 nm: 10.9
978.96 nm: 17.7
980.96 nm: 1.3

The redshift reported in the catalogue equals 0.62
